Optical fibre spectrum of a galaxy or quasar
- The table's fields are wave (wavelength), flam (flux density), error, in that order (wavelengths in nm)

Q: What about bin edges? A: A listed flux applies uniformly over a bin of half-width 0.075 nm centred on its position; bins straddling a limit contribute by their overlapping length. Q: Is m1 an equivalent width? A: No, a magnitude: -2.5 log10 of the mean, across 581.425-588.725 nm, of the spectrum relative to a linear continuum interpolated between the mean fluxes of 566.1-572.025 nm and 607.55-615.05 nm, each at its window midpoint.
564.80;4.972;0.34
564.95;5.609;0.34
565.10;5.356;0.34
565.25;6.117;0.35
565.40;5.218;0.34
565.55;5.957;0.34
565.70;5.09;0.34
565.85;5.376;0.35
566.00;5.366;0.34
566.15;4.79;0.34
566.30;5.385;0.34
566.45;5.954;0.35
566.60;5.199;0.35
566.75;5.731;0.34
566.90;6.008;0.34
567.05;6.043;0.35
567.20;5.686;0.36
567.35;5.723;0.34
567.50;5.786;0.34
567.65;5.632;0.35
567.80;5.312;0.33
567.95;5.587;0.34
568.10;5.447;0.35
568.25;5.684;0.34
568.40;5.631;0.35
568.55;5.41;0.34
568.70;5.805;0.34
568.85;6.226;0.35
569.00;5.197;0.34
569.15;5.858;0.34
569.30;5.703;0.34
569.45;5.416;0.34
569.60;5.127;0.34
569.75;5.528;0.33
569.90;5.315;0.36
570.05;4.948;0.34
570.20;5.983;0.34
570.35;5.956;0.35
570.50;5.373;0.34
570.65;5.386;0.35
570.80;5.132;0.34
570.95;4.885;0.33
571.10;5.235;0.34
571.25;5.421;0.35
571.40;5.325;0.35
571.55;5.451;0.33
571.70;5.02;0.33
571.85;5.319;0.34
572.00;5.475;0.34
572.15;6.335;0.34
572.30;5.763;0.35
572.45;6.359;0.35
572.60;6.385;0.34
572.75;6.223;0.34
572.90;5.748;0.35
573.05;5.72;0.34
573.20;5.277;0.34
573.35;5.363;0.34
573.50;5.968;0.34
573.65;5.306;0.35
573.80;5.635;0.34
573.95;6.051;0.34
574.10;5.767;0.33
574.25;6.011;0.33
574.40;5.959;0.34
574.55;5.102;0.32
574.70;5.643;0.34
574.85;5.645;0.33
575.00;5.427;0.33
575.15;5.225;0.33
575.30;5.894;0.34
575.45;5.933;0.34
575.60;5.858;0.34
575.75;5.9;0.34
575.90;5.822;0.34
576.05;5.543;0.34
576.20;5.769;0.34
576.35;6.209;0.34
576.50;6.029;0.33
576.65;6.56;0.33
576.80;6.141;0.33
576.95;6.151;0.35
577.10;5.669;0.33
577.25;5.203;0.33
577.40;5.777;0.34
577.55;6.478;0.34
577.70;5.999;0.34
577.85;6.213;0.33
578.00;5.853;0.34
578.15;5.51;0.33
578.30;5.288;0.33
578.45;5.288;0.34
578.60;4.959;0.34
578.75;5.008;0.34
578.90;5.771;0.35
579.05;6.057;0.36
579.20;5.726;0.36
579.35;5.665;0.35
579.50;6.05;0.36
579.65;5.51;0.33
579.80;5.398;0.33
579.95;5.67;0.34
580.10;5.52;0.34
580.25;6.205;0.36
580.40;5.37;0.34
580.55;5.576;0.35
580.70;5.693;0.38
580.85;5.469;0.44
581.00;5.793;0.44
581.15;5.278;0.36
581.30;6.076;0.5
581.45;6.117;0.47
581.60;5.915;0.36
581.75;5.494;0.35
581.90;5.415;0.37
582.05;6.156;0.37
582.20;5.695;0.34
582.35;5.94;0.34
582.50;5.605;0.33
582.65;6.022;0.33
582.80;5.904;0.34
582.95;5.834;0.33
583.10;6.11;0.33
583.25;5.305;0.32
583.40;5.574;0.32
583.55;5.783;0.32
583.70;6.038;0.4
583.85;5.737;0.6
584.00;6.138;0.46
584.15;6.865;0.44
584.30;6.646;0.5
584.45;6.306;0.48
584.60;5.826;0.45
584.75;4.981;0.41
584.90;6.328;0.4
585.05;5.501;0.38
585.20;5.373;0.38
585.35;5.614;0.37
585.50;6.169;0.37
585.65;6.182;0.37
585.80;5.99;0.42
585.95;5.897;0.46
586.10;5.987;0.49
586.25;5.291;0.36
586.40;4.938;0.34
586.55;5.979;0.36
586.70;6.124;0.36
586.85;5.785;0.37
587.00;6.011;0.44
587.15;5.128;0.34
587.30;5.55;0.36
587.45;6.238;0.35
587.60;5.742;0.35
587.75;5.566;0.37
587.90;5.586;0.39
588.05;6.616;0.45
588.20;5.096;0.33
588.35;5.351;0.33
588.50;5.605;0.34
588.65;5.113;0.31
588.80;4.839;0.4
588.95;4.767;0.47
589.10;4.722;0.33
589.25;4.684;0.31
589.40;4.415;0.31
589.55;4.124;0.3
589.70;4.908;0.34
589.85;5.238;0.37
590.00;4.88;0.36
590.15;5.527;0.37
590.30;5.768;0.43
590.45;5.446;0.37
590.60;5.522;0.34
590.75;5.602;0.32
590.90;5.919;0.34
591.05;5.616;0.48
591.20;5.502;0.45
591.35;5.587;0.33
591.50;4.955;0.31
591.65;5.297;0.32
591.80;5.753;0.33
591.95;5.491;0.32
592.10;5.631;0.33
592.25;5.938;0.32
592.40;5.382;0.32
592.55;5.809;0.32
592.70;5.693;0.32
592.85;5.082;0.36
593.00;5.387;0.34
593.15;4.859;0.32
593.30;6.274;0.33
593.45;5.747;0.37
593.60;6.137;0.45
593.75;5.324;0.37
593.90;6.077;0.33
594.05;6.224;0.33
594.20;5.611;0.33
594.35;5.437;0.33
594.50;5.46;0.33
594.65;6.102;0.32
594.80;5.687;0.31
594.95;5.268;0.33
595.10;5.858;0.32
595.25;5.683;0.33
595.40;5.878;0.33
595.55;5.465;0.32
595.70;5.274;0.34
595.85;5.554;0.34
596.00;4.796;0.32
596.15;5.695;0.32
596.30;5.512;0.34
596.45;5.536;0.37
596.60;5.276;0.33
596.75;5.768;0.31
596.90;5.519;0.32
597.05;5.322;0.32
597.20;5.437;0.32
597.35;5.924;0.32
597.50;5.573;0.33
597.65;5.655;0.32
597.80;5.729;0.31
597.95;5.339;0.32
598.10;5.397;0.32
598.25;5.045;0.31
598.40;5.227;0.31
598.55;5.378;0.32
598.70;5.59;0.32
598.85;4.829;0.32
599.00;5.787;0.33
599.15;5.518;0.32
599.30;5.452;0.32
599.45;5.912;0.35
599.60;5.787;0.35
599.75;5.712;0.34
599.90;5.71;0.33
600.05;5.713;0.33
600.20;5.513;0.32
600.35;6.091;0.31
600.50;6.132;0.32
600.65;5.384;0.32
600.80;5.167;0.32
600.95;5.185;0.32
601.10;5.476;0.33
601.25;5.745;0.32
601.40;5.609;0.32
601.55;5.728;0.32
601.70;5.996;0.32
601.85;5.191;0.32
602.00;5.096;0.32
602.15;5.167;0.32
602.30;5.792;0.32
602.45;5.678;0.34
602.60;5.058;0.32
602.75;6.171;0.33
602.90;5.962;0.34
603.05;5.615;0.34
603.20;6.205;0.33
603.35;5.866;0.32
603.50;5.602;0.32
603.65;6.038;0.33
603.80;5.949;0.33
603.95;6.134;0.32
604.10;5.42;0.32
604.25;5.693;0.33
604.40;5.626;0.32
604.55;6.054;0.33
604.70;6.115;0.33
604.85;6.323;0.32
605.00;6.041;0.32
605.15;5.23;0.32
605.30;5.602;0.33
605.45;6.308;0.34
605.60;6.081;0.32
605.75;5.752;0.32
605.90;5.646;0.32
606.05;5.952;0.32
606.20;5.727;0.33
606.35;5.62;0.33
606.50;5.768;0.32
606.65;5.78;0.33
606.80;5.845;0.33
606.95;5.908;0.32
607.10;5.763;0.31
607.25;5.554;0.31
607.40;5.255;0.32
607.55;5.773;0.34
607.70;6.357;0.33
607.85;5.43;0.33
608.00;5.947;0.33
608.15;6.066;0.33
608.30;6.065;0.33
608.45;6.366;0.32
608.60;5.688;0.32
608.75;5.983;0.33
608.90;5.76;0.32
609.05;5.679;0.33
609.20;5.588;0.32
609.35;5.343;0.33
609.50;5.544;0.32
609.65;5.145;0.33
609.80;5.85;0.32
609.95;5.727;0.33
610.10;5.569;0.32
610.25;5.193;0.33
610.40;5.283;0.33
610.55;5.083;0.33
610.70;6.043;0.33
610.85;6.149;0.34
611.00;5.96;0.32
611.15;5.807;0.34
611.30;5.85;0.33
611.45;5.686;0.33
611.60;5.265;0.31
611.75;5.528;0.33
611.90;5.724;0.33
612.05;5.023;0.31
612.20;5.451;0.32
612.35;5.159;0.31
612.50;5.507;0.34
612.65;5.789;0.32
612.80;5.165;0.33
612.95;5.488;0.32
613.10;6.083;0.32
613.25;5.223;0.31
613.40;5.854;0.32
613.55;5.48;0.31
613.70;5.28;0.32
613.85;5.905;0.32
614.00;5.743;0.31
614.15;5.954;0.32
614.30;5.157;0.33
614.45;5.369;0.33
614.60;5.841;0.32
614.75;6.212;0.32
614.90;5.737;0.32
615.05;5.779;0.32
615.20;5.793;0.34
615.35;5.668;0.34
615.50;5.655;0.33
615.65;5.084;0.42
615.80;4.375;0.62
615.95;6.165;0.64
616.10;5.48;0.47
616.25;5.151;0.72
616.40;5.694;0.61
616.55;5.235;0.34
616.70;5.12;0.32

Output -0.04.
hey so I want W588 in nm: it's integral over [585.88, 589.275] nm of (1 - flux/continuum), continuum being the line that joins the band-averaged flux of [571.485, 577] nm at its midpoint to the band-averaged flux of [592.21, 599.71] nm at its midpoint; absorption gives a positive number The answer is 0.08 nm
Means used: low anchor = 5.78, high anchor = 5.56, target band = 5.52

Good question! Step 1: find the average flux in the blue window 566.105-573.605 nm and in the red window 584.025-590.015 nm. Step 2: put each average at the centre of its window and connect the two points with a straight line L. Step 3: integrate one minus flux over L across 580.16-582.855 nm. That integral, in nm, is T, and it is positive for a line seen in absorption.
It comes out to -0.09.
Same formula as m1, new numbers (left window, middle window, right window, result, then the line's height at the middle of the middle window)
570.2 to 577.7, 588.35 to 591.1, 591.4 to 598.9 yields 0.088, 5.59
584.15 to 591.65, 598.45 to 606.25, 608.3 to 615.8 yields -0.024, 5.58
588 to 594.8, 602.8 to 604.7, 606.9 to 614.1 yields -0.055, 5.57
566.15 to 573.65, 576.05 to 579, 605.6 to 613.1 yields -0.033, 5.61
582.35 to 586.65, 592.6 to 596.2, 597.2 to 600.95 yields 0.009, 5.65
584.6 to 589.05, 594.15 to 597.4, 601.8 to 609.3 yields 0.031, 5.71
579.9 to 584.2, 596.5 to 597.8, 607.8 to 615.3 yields 0.029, 5.72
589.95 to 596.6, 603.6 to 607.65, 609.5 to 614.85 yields -0.044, 5.58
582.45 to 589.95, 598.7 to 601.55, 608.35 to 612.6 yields 0.003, 5.61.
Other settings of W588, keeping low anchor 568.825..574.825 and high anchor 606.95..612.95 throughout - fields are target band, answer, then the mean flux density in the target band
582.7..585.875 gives -0.17 nm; 5.92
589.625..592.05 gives 0.08 nm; 5.44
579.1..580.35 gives -0.03 nm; 5.72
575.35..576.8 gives -0.10 nm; 5.97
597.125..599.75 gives 0.06 nm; 5.51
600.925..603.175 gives 0.02 nm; 5.59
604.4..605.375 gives -0.04 nm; 5.87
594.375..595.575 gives -0.01 nm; 5.67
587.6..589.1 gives 0.06 nm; 5.38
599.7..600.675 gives -0.02 nm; 5.77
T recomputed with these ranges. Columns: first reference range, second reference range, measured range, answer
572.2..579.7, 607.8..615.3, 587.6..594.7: 0.34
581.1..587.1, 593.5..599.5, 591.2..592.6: 0.03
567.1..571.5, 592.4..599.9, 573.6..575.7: -0.06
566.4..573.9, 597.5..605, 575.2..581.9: -0.17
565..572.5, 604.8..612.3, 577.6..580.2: -0.02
